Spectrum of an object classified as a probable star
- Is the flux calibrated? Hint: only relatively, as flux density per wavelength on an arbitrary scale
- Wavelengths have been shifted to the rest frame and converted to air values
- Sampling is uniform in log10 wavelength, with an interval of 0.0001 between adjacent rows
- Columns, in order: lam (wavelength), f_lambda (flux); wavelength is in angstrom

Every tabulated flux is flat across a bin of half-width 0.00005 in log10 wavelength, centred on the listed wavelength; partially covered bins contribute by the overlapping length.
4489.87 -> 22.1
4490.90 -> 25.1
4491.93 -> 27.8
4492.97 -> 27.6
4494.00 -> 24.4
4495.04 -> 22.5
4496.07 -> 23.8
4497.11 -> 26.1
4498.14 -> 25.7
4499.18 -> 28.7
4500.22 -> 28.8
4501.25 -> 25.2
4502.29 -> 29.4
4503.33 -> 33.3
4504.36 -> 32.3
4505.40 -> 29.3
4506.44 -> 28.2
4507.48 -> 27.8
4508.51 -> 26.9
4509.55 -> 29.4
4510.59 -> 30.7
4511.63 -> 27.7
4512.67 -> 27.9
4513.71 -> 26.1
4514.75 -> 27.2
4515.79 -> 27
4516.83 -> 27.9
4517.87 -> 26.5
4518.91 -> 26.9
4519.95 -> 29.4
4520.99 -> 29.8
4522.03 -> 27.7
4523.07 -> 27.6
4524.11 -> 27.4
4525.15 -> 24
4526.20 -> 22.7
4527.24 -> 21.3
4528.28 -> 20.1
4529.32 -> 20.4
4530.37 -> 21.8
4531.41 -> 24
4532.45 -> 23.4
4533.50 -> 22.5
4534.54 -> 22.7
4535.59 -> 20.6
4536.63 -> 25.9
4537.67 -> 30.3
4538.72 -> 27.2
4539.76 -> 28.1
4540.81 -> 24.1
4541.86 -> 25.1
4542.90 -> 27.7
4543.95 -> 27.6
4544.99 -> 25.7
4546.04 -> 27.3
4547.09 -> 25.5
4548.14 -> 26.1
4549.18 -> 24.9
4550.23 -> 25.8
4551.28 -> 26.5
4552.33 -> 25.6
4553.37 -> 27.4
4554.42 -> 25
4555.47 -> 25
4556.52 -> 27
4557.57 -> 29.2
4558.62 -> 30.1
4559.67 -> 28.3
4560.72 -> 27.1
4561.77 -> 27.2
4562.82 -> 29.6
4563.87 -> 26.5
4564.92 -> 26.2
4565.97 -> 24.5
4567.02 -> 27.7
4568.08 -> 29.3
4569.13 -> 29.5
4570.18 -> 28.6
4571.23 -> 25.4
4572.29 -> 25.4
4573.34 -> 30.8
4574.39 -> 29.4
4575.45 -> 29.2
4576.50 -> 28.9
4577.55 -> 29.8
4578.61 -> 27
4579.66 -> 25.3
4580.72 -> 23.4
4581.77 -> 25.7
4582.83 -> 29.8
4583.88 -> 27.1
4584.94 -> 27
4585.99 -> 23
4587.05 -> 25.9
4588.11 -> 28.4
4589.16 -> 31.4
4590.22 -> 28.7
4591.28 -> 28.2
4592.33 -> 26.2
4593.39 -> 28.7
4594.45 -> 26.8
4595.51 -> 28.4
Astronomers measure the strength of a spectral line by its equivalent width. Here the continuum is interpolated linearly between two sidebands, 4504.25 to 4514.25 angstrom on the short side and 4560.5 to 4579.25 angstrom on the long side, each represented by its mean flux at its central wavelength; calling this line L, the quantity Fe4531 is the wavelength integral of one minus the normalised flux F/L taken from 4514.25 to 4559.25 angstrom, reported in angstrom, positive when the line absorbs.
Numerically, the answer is 3.9 angstrom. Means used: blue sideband 28.5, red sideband 27.9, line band 25.8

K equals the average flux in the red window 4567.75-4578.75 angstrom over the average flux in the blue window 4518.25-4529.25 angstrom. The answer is 1.12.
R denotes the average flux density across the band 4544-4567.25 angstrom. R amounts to 26.7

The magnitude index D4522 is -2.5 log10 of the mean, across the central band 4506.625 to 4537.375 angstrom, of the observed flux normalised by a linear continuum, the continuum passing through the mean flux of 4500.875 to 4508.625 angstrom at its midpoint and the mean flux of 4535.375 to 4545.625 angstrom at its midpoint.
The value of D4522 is 0.09 mag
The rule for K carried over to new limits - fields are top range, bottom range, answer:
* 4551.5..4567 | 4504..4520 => 0.96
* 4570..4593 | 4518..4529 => 1.07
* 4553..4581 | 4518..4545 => 1.09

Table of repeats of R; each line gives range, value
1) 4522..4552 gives 24.9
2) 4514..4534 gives 25.1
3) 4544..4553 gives 26.1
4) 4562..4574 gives 27.6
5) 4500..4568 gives 26.6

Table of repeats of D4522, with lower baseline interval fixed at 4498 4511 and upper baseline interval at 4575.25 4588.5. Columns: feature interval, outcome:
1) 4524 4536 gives 0.25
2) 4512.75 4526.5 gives 0.06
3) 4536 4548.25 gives 0.05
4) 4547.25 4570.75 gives 0.02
